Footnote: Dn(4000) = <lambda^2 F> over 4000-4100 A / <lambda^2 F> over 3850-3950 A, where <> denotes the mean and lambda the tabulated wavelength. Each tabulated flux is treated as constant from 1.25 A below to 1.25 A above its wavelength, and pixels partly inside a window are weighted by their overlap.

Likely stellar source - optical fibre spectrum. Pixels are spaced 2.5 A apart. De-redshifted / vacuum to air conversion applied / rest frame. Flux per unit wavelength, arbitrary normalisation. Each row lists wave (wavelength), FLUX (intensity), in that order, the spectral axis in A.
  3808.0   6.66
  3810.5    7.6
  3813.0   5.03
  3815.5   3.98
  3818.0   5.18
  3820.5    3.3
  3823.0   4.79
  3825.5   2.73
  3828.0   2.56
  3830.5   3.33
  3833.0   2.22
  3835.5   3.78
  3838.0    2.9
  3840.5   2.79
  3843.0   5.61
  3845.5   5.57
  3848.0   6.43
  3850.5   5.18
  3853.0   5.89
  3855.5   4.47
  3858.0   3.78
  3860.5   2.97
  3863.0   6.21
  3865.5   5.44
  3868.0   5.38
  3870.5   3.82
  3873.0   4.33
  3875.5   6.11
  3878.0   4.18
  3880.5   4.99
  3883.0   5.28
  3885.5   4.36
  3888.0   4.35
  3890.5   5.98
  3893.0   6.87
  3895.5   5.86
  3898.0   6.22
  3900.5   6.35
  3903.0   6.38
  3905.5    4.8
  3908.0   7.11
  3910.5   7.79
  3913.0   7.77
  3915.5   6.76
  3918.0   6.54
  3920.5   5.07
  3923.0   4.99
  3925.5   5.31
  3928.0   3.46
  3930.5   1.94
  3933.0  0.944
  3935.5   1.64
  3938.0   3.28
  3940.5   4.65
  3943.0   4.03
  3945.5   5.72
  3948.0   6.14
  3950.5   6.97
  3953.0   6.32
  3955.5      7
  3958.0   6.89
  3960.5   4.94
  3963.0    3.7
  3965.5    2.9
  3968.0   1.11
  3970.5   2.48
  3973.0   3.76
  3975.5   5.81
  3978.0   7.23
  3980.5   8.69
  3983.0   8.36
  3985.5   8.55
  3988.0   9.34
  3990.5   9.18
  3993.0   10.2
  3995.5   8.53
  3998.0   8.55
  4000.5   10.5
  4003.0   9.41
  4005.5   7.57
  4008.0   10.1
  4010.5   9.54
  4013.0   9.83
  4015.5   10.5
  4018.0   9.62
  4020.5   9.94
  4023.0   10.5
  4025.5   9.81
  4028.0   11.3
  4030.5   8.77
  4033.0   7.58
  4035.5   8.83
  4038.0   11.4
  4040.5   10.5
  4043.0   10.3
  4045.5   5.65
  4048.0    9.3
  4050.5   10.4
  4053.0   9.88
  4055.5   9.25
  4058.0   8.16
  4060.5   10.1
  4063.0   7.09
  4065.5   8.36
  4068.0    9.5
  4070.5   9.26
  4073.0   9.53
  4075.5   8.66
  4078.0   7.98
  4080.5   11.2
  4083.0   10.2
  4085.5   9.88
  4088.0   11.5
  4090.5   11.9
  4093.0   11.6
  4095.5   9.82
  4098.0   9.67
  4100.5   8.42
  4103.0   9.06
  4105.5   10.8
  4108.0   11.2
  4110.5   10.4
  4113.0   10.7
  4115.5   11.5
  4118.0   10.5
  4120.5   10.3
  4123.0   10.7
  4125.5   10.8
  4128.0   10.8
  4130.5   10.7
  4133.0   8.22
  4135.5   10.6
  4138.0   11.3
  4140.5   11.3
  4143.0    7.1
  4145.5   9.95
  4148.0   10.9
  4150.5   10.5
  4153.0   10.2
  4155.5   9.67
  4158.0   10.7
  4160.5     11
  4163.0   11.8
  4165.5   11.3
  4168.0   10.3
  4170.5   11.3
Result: 2.0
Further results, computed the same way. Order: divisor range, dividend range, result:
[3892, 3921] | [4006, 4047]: 1.57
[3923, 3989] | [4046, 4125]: 2.09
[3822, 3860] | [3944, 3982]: 1.38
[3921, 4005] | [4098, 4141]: 1.91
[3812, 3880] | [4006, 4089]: 2.40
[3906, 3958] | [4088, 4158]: 2.19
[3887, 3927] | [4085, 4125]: 1.89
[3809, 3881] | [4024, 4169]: 2.51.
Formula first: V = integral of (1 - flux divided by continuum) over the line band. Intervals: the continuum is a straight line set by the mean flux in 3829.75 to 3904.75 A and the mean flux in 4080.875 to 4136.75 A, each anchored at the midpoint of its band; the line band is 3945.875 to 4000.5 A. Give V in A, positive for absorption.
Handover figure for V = 5.94 A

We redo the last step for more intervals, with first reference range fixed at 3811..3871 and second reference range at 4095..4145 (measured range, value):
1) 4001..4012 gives -2.03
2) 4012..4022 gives -2.43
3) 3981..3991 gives -1.93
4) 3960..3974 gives 7.90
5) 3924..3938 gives 7.78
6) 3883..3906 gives -0.89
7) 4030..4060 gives -2.01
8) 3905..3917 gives -2.36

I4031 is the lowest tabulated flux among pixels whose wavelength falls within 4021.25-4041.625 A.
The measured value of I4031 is 7.58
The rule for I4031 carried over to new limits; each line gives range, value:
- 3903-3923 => 4.8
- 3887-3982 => 0.944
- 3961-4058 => 1.11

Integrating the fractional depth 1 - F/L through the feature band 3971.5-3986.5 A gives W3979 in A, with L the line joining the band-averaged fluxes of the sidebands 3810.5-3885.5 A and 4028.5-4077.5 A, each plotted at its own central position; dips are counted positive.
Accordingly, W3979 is 1.0 A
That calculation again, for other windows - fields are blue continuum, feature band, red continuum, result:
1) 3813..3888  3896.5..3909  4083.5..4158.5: -1.3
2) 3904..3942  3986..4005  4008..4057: -3.1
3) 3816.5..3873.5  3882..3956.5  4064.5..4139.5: 7.5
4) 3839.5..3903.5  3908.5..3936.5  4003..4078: 6.6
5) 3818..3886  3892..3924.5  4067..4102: -3.5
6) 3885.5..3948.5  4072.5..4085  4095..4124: -0.1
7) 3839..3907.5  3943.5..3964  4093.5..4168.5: 2.6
